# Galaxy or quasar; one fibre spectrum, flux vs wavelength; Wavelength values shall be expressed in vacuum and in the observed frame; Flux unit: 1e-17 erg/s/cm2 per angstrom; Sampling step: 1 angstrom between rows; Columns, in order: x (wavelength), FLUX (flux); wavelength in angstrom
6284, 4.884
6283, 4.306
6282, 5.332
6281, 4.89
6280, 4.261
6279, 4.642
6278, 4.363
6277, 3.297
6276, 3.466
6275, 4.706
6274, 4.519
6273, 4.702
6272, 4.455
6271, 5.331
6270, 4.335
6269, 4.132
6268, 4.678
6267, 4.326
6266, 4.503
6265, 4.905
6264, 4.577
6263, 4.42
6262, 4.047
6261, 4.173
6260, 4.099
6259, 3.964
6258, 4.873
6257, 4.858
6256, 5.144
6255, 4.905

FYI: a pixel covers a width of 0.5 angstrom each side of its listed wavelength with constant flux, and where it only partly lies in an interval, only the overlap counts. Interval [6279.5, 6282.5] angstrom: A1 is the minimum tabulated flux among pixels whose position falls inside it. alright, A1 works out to 4.261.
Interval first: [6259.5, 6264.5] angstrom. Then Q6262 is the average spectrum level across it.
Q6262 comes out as 4.26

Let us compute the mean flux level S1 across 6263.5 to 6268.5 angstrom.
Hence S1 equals 4.6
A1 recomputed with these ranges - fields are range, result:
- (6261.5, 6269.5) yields 4.047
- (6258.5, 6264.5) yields 3.964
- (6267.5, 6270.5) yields 4.132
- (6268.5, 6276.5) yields 3.466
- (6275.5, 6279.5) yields 3.297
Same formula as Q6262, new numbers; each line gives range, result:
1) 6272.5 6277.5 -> 4.14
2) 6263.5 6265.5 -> 4.74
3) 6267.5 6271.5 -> 4.62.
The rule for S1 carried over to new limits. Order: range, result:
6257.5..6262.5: 4.23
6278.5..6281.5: 4.6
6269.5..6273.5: 4.71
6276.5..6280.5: 4.14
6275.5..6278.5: 3.71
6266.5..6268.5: 4.5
